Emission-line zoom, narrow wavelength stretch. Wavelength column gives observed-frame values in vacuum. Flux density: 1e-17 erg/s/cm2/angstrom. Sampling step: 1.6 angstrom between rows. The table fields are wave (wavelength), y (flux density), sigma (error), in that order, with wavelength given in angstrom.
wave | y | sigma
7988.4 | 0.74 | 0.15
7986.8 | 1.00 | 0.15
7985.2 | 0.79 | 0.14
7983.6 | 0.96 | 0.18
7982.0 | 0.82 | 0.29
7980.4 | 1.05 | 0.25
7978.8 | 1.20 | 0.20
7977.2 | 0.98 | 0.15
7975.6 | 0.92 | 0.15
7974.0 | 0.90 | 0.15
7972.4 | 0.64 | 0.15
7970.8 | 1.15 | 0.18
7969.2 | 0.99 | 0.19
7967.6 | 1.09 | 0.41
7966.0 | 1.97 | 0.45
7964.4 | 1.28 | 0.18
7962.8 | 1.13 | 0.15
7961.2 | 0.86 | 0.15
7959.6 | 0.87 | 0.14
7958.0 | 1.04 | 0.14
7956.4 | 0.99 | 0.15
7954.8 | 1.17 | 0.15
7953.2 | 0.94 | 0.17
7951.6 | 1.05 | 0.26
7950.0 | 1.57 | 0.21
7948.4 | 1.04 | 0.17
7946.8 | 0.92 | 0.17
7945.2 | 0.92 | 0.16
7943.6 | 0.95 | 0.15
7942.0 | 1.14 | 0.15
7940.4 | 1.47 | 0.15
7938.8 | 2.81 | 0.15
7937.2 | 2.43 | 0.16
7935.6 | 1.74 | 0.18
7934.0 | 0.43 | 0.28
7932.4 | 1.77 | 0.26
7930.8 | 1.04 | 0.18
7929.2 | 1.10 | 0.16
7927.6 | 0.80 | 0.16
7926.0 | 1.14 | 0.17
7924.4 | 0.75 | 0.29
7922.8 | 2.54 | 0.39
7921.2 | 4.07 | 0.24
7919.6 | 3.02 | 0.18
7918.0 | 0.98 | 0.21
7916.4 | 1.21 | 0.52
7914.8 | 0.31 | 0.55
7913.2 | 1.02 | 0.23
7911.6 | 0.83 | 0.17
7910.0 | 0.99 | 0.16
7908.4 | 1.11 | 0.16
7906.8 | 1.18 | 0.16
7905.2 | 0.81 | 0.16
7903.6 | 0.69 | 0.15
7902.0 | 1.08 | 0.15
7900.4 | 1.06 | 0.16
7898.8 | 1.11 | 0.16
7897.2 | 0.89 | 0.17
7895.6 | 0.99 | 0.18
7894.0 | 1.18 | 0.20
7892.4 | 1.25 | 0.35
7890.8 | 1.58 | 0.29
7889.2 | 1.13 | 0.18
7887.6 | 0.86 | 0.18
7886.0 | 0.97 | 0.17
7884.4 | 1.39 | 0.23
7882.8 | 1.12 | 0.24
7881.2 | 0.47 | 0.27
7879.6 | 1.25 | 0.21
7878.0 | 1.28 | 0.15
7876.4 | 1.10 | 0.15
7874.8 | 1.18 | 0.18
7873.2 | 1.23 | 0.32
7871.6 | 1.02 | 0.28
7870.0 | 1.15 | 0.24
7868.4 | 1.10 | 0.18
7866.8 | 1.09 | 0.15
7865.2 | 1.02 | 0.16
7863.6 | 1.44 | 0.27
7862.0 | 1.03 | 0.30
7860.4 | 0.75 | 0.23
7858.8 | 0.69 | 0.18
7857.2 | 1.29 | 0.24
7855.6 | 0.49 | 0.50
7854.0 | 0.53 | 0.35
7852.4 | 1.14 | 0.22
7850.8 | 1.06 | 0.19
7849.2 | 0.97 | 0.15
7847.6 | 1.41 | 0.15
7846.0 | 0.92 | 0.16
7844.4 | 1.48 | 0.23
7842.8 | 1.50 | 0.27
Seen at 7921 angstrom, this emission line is [S II] 6716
